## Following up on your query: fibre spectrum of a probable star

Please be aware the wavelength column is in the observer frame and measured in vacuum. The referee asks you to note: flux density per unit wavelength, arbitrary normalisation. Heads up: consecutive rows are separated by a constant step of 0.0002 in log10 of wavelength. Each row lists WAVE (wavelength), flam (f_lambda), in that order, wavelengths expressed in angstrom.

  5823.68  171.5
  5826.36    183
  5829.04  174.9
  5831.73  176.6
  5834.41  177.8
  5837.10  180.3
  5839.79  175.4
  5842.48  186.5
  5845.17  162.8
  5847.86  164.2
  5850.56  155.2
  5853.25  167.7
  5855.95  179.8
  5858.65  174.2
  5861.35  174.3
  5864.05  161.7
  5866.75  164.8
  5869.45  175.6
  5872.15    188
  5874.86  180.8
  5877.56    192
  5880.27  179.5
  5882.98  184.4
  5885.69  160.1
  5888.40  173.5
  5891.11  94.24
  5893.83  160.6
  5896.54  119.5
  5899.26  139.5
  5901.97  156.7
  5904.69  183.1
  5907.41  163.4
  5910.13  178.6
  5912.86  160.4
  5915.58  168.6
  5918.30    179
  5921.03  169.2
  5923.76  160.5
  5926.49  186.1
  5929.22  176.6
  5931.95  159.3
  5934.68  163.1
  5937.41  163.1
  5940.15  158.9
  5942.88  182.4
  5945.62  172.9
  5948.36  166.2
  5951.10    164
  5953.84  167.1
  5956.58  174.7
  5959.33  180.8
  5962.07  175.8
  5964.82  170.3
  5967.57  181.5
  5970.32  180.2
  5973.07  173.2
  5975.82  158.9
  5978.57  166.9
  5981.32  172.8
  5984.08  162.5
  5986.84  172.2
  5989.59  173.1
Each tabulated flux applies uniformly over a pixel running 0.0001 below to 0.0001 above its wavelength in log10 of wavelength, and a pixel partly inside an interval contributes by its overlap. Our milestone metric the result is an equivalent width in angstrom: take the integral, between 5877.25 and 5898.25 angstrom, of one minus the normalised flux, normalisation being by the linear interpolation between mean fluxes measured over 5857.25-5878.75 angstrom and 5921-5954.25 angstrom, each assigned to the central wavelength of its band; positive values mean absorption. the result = 2.2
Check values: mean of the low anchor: 176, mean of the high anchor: 168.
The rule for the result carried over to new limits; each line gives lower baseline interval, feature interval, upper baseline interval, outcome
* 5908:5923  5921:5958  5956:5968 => 1.0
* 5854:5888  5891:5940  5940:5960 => 3.3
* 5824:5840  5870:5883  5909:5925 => -0.8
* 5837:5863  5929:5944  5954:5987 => 0.5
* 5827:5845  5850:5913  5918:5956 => 3.0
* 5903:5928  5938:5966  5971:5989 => -0.2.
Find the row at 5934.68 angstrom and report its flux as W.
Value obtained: 163.1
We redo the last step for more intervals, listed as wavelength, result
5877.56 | 192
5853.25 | 167.7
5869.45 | 175.6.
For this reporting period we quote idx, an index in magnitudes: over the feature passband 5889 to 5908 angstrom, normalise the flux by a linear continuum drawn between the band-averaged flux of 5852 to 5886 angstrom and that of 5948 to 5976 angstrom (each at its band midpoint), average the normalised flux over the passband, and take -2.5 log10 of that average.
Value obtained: 0.199 mag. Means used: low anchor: 176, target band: 146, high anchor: 173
